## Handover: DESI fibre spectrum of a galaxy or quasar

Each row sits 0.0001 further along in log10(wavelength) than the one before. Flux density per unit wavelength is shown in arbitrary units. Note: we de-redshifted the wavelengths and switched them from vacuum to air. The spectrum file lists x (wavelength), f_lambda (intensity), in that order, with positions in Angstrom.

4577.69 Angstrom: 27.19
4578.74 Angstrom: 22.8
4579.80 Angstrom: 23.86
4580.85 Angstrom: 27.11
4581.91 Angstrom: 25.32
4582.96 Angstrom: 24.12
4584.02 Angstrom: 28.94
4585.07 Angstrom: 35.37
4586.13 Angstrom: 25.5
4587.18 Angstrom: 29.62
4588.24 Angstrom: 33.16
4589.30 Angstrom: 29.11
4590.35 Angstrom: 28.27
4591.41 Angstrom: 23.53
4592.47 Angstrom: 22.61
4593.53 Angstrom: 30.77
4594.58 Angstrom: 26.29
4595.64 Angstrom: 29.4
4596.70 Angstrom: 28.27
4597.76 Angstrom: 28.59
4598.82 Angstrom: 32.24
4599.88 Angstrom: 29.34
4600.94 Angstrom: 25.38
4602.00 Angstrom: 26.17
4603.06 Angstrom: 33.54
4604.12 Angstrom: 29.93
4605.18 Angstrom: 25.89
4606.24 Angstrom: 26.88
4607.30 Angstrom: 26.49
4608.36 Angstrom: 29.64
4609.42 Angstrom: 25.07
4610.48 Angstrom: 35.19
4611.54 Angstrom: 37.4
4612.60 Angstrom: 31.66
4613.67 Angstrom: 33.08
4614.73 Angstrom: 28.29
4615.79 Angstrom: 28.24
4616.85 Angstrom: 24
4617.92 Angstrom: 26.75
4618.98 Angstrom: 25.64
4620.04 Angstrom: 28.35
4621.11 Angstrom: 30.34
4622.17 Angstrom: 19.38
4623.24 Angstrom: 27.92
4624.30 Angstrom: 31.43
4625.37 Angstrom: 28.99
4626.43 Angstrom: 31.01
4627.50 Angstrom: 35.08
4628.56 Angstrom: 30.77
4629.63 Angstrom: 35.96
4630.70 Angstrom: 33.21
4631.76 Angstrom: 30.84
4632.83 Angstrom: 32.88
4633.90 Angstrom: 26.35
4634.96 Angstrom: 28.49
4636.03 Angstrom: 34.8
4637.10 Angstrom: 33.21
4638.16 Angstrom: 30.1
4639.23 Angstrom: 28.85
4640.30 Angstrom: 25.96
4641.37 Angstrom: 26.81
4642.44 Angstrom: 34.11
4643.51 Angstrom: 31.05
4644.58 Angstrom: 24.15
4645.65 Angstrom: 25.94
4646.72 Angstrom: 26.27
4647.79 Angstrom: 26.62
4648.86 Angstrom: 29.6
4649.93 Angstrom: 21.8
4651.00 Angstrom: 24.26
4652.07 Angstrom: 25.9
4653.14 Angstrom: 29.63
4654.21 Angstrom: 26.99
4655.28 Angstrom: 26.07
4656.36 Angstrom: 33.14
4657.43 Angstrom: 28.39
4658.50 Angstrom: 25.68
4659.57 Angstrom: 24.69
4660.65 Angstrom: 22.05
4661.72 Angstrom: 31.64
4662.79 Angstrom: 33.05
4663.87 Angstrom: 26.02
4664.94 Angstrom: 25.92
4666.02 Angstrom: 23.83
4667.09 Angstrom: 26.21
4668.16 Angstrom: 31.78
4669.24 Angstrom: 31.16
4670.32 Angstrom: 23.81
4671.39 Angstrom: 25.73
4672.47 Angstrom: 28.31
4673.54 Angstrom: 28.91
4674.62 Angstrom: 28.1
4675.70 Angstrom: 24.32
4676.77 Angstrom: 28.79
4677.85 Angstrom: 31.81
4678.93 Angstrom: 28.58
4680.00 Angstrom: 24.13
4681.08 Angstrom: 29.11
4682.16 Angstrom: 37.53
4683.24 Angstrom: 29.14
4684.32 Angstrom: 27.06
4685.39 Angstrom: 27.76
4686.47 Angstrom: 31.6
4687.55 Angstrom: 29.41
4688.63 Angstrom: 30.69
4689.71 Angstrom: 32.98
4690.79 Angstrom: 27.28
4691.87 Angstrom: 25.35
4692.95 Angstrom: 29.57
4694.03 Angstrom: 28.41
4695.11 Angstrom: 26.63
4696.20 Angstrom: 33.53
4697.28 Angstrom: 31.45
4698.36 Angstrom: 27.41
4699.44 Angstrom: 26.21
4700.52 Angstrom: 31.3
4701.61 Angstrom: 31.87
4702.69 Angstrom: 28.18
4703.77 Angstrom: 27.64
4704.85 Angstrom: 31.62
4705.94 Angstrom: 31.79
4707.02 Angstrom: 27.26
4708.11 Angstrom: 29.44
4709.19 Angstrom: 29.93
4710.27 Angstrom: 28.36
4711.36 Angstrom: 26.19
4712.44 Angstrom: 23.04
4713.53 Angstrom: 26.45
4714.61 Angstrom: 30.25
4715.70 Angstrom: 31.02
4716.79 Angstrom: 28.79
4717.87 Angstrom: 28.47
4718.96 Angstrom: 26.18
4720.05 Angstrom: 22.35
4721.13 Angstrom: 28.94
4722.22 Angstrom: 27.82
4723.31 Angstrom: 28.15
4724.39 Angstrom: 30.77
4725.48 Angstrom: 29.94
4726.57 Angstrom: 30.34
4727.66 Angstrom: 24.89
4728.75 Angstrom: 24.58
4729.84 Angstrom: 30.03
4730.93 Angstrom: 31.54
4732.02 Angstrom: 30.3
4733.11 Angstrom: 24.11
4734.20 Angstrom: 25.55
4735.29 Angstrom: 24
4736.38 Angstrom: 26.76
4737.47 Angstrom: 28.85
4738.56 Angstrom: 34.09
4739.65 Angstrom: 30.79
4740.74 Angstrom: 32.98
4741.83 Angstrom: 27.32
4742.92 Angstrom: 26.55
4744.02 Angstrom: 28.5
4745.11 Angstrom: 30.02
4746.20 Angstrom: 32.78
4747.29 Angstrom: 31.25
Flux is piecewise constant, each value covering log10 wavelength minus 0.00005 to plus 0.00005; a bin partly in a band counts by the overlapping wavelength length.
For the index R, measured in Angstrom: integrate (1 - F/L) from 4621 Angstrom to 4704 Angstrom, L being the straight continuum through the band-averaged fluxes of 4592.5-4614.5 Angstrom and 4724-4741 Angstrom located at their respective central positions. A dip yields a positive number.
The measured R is 0.9 Angstrom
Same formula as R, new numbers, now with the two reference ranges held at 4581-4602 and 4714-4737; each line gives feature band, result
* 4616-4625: 0.40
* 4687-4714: -0.96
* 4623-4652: -1.47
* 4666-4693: -0.69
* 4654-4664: 0.04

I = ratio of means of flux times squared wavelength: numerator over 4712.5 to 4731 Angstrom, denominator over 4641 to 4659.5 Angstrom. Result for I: 1.1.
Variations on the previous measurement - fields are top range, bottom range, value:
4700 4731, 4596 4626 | 1.04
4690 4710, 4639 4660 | 1.09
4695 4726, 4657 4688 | 1.04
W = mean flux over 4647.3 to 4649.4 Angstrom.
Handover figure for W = 28.1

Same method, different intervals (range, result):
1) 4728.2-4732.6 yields 29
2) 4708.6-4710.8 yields 29.3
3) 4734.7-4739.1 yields 28.4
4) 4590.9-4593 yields 23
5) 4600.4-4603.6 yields 28.4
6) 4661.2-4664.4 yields 30.2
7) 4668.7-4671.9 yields 26.9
